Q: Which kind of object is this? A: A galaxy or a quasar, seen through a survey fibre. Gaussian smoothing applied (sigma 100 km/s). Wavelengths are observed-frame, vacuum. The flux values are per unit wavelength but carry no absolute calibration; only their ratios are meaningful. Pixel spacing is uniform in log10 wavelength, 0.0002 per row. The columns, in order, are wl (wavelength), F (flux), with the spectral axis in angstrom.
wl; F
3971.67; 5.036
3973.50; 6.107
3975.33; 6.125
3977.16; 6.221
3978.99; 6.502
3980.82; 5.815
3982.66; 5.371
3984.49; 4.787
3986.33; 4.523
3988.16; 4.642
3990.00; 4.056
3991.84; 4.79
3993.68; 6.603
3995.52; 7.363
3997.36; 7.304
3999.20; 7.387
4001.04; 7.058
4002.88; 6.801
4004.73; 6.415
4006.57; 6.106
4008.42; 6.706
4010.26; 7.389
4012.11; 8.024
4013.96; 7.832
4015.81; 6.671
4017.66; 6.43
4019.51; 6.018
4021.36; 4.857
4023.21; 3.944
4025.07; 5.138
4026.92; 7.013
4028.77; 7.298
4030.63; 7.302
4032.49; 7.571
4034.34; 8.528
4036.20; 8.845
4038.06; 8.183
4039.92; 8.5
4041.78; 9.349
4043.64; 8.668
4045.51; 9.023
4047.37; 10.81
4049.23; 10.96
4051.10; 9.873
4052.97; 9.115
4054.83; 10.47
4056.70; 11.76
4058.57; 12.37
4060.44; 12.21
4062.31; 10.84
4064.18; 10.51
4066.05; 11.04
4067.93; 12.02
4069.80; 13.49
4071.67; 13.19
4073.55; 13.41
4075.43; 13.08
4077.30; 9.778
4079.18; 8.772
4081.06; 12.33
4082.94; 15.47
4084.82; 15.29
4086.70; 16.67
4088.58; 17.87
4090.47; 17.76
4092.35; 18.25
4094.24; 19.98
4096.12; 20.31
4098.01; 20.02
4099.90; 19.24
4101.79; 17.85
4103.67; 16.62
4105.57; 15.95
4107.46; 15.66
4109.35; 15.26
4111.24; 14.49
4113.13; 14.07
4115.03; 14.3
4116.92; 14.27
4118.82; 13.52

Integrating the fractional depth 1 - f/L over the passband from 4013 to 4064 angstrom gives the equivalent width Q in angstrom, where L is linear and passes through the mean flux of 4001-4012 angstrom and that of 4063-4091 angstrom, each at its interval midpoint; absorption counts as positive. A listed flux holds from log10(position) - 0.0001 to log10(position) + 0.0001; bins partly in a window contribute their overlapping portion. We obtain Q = 6.90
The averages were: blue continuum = 6.82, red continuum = 13.3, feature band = 8.54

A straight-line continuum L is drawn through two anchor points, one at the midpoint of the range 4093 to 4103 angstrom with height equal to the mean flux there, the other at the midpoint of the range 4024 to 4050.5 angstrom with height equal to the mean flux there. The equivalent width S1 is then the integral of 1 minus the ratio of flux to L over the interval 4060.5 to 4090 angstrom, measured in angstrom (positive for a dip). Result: 4.4 angstrom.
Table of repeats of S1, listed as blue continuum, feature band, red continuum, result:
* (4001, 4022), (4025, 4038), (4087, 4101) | 2.8 angstrom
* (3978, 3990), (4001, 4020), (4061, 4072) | 1.1 angstrom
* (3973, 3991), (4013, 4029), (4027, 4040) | 2.7 angstrom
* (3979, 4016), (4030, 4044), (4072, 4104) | 2.9 angstrom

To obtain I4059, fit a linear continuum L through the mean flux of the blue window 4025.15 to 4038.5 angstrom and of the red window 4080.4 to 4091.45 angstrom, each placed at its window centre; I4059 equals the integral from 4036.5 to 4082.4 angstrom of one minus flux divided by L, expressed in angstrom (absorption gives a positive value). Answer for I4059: 3.6 angstrom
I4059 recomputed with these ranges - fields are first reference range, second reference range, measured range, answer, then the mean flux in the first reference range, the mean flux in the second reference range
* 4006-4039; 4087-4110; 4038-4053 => 1.1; 6.89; 17.9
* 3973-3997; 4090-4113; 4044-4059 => 2.4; 5.64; 17.5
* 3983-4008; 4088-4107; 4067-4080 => 2.9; 5.99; 18.3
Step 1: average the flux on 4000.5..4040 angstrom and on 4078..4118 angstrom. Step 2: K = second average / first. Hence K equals 2.3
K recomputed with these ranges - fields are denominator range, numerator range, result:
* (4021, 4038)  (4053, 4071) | 1.68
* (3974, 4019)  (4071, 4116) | 2.49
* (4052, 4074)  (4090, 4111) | 1.53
